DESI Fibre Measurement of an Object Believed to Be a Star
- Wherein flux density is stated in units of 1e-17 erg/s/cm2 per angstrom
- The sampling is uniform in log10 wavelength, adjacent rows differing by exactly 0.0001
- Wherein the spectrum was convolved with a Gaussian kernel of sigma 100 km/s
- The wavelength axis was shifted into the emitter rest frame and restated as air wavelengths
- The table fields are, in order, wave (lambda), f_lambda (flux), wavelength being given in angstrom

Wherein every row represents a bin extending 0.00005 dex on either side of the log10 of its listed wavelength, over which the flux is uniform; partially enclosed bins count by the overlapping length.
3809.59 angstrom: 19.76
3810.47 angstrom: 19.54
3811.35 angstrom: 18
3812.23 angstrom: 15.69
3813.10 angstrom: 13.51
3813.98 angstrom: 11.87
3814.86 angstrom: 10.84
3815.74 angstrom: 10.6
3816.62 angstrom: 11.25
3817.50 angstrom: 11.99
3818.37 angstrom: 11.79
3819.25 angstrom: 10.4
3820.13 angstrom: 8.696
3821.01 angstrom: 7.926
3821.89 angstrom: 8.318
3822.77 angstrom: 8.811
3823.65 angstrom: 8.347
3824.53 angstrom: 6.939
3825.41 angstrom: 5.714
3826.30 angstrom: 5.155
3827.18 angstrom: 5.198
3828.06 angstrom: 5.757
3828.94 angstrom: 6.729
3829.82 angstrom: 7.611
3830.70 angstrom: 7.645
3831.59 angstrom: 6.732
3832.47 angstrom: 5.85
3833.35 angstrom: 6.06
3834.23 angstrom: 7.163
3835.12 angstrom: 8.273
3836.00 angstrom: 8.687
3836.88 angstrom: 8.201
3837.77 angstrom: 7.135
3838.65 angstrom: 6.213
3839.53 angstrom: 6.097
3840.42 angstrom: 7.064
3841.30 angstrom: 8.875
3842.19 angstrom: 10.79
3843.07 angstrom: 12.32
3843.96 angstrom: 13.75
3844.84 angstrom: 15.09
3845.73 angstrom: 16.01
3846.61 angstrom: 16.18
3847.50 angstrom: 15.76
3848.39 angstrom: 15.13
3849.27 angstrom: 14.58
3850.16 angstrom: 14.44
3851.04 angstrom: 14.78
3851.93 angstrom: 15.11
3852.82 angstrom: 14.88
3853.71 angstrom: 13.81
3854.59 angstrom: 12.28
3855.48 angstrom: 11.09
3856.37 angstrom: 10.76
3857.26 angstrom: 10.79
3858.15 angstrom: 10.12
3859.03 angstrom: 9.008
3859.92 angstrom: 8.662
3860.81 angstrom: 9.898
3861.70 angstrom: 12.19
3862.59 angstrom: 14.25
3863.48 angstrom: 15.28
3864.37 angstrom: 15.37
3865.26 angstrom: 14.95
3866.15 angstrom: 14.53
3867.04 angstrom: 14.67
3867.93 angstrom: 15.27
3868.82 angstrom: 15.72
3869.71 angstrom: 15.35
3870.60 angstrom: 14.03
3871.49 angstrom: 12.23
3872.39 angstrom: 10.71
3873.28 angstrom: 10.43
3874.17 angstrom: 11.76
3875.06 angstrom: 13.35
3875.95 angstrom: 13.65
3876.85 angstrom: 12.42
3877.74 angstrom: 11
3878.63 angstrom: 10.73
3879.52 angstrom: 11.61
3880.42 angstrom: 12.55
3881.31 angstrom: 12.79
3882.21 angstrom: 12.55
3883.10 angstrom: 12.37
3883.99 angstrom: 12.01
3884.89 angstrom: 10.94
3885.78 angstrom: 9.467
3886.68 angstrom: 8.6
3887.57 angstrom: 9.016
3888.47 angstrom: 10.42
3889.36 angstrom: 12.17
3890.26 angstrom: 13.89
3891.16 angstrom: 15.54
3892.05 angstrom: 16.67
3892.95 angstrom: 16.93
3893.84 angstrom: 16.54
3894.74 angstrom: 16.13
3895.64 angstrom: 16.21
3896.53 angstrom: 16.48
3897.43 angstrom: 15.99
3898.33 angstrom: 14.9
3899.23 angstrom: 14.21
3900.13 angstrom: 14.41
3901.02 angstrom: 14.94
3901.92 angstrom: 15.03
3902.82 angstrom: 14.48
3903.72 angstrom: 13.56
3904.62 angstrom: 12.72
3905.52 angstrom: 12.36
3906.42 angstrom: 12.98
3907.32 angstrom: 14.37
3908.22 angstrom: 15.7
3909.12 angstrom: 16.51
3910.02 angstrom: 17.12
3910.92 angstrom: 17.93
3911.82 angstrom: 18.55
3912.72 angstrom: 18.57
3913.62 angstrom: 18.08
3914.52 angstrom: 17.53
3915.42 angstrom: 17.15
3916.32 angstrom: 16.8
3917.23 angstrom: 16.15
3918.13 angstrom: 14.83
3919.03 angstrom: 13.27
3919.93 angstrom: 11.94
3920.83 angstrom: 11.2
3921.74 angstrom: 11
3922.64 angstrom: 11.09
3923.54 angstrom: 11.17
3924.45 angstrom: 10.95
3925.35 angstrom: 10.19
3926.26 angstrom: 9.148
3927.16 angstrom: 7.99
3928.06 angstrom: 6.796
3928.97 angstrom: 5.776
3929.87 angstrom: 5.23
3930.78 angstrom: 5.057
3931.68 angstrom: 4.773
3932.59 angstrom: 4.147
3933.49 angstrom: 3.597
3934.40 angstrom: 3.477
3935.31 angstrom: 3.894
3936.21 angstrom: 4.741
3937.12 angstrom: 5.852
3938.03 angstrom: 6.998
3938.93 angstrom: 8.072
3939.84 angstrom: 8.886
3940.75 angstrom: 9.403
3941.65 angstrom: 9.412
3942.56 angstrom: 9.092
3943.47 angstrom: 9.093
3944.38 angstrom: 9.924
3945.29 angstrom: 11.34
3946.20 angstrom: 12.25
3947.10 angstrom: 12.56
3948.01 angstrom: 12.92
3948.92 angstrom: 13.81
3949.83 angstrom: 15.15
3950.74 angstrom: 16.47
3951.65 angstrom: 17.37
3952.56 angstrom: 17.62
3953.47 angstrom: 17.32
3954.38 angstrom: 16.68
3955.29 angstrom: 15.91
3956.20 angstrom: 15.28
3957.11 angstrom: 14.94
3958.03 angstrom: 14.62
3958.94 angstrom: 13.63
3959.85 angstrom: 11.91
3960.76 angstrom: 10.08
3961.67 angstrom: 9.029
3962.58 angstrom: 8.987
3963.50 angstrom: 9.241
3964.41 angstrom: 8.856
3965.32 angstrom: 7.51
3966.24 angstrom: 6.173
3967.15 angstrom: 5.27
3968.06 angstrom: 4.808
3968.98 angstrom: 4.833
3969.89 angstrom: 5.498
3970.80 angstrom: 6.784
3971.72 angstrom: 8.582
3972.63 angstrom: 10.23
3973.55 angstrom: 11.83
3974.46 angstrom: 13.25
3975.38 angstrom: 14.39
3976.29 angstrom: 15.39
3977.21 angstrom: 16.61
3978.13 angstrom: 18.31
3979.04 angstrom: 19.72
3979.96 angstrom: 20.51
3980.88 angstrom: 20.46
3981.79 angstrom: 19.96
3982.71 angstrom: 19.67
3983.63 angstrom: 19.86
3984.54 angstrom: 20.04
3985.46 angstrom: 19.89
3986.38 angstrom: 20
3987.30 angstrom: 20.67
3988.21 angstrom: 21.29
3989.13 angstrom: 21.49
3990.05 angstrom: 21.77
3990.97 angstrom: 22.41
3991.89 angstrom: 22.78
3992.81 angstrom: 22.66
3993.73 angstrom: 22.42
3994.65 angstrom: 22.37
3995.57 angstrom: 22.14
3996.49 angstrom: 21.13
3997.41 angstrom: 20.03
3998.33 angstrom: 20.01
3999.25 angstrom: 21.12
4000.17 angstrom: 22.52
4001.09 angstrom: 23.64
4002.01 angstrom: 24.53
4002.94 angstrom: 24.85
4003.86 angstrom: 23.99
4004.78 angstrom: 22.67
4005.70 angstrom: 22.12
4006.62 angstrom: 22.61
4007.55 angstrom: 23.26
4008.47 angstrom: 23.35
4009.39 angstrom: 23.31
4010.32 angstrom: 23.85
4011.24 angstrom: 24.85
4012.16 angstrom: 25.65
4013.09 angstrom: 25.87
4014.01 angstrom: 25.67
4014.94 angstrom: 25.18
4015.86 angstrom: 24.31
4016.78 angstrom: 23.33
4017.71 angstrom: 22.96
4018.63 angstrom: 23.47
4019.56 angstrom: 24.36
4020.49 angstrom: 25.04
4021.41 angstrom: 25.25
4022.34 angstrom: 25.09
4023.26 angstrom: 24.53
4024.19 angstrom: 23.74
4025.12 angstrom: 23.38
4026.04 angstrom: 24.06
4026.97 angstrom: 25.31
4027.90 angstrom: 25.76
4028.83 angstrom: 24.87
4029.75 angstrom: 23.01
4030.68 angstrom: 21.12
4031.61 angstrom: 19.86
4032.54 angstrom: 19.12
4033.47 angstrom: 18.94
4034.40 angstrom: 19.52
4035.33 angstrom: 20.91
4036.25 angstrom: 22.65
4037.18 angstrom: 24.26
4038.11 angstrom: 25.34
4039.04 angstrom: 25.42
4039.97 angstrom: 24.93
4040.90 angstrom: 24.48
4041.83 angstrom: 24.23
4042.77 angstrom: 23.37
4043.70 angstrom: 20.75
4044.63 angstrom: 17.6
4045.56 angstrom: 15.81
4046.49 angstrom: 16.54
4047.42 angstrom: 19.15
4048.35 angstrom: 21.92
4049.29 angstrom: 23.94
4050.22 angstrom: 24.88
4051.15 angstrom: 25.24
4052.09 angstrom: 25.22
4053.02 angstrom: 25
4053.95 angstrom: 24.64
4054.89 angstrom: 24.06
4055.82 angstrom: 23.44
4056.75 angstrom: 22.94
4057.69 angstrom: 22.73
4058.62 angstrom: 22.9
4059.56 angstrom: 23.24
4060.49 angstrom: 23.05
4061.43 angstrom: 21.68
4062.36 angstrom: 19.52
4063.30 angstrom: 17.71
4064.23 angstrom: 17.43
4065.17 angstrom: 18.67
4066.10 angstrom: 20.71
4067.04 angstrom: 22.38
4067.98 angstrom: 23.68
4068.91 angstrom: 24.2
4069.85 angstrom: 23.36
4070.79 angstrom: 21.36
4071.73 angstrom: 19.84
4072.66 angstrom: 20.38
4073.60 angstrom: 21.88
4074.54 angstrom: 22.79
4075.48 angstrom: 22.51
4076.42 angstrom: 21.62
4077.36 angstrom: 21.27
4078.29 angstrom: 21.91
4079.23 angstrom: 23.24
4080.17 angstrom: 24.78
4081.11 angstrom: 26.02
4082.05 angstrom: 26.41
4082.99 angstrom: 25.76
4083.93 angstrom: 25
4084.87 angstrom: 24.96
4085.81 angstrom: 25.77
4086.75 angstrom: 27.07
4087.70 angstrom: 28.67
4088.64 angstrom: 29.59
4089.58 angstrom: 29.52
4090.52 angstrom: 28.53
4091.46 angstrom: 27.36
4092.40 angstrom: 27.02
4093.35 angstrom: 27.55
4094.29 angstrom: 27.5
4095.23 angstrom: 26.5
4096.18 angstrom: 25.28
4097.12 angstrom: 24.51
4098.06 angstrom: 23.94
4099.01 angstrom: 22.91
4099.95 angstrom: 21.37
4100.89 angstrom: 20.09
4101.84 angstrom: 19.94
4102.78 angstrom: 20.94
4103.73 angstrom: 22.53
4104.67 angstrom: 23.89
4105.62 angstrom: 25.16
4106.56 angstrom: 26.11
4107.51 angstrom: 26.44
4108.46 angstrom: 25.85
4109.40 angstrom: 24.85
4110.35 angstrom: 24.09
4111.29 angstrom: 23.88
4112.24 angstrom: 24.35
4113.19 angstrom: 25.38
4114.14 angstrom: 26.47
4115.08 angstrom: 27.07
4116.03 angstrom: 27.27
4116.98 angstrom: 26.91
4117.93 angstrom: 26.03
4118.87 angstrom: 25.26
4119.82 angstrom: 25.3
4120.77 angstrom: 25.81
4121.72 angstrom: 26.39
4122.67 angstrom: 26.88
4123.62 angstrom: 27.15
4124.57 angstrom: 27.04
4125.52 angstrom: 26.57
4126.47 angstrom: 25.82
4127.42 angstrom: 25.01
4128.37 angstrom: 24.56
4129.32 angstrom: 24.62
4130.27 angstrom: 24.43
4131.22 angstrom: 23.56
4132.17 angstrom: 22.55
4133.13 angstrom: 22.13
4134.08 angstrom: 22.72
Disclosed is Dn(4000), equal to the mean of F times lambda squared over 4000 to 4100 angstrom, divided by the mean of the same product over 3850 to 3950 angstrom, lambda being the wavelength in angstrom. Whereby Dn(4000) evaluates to 2.08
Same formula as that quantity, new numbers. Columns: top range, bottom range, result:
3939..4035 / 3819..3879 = 1.78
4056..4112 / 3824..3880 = 2.39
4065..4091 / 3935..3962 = 2.16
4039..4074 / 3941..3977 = 2.01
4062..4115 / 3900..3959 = 2.15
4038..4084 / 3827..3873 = 2.19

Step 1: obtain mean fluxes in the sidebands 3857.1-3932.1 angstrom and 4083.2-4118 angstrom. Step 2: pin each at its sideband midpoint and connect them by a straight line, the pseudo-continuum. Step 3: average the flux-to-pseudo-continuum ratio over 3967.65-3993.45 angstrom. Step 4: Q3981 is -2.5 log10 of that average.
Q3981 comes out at 0.10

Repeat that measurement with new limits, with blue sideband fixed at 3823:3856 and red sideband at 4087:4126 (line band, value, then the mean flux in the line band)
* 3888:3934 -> 0.07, 13.1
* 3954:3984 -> 0.36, 12.7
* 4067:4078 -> 0.07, 22.1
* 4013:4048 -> -0.09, 22.8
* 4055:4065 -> 0.07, 21.5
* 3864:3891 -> -0.03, 12.5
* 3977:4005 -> -0.13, 21.3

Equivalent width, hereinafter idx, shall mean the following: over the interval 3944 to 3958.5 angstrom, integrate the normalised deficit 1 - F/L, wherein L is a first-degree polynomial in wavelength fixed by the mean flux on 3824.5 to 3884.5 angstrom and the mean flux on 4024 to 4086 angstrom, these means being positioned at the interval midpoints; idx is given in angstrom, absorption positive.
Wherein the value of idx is 1.8 angstrom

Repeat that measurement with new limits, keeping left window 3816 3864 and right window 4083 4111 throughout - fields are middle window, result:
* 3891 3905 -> -1.75 angstrom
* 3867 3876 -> -0.93 angstrom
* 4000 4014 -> -2.72 angstrom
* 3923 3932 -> 4.42 angstrom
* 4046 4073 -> 1.16 angstrom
